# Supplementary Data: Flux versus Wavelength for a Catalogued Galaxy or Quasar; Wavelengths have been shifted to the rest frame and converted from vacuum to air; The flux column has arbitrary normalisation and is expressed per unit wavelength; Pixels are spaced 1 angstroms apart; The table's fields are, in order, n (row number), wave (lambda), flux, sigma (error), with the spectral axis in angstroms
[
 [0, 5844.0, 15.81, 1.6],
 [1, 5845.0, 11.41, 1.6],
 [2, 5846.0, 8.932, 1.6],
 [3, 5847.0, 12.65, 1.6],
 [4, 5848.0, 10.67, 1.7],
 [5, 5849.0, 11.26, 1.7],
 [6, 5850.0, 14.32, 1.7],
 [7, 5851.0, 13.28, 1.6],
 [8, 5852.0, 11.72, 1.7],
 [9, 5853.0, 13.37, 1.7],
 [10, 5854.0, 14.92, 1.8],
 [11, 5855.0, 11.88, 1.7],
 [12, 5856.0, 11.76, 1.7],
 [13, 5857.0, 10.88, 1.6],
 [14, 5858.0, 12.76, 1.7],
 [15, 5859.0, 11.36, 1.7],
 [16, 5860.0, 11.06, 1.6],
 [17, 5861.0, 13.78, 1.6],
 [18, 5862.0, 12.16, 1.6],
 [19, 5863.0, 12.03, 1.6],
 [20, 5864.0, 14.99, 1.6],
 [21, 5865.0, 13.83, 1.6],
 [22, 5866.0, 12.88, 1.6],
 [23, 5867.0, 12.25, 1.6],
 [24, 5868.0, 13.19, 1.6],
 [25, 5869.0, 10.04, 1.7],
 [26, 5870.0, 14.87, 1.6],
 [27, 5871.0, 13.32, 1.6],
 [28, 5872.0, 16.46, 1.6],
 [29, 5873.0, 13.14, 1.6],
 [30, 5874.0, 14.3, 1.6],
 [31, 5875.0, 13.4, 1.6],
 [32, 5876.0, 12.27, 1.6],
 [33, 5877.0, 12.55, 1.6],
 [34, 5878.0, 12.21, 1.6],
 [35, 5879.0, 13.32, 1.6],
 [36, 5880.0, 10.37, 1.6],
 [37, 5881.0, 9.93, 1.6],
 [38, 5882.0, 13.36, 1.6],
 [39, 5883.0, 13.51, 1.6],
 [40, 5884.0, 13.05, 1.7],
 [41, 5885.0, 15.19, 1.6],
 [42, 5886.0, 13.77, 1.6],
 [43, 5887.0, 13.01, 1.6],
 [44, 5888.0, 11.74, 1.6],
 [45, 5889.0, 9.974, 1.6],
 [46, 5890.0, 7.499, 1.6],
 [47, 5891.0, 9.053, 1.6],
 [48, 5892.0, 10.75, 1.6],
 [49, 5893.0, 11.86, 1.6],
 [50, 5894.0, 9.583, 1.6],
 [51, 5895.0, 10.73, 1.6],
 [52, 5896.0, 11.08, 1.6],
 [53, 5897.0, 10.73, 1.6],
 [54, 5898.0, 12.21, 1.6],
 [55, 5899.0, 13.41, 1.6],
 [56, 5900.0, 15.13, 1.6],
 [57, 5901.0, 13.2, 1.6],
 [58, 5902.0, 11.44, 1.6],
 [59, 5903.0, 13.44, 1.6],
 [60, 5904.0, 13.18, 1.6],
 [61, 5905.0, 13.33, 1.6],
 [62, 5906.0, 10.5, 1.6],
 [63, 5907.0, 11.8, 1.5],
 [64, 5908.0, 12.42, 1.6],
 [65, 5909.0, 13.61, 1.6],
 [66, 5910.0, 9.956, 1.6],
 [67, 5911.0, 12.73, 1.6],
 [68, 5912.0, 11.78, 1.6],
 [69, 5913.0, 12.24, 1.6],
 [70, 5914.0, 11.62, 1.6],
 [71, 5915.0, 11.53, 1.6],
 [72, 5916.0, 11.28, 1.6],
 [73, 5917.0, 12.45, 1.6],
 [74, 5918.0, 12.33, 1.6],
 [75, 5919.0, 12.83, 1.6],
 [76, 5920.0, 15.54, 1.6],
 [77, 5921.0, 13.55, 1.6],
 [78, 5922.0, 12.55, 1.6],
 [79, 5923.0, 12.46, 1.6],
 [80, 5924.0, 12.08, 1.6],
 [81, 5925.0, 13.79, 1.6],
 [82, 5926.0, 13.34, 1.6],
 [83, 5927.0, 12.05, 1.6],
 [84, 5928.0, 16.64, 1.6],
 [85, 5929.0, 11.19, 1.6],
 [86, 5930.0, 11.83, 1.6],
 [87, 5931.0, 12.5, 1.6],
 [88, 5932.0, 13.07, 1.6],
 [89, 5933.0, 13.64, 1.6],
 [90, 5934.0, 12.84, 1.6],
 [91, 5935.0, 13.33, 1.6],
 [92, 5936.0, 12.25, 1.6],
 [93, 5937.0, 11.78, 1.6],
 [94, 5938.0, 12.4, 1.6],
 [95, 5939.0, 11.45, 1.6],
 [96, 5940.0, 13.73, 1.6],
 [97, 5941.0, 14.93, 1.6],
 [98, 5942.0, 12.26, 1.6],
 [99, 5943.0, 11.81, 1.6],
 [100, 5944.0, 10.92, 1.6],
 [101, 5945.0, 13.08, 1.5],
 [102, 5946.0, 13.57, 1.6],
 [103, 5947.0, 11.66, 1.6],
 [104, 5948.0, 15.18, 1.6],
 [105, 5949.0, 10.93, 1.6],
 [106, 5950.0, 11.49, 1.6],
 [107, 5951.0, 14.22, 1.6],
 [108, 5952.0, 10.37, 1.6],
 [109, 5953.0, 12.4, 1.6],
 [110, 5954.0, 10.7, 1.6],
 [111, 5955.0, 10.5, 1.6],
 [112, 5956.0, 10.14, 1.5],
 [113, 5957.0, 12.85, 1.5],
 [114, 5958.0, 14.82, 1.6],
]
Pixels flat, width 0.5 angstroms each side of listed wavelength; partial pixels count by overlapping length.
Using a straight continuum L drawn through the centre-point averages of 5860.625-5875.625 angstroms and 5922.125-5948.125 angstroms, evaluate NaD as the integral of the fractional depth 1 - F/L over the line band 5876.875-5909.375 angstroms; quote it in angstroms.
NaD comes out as 2.8 angstroms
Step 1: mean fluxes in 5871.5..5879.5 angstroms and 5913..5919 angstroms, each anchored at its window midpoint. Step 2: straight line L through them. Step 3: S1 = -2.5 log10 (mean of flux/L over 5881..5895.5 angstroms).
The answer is 0.125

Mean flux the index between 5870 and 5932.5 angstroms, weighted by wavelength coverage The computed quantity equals 12.4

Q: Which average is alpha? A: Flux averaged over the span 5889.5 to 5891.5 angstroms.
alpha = 8.28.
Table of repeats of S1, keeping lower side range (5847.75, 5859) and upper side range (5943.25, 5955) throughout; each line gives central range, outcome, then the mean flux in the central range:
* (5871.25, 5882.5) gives -0.04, 12.9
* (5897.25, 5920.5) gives -0.02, 12.5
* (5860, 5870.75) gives -0.05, 12.9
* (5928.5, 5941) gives -0.04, 12.6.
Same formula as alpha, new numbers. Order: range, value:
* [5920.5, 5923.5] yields 12.9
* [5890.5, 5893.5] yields 10.6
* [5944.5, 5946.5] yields 13.3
